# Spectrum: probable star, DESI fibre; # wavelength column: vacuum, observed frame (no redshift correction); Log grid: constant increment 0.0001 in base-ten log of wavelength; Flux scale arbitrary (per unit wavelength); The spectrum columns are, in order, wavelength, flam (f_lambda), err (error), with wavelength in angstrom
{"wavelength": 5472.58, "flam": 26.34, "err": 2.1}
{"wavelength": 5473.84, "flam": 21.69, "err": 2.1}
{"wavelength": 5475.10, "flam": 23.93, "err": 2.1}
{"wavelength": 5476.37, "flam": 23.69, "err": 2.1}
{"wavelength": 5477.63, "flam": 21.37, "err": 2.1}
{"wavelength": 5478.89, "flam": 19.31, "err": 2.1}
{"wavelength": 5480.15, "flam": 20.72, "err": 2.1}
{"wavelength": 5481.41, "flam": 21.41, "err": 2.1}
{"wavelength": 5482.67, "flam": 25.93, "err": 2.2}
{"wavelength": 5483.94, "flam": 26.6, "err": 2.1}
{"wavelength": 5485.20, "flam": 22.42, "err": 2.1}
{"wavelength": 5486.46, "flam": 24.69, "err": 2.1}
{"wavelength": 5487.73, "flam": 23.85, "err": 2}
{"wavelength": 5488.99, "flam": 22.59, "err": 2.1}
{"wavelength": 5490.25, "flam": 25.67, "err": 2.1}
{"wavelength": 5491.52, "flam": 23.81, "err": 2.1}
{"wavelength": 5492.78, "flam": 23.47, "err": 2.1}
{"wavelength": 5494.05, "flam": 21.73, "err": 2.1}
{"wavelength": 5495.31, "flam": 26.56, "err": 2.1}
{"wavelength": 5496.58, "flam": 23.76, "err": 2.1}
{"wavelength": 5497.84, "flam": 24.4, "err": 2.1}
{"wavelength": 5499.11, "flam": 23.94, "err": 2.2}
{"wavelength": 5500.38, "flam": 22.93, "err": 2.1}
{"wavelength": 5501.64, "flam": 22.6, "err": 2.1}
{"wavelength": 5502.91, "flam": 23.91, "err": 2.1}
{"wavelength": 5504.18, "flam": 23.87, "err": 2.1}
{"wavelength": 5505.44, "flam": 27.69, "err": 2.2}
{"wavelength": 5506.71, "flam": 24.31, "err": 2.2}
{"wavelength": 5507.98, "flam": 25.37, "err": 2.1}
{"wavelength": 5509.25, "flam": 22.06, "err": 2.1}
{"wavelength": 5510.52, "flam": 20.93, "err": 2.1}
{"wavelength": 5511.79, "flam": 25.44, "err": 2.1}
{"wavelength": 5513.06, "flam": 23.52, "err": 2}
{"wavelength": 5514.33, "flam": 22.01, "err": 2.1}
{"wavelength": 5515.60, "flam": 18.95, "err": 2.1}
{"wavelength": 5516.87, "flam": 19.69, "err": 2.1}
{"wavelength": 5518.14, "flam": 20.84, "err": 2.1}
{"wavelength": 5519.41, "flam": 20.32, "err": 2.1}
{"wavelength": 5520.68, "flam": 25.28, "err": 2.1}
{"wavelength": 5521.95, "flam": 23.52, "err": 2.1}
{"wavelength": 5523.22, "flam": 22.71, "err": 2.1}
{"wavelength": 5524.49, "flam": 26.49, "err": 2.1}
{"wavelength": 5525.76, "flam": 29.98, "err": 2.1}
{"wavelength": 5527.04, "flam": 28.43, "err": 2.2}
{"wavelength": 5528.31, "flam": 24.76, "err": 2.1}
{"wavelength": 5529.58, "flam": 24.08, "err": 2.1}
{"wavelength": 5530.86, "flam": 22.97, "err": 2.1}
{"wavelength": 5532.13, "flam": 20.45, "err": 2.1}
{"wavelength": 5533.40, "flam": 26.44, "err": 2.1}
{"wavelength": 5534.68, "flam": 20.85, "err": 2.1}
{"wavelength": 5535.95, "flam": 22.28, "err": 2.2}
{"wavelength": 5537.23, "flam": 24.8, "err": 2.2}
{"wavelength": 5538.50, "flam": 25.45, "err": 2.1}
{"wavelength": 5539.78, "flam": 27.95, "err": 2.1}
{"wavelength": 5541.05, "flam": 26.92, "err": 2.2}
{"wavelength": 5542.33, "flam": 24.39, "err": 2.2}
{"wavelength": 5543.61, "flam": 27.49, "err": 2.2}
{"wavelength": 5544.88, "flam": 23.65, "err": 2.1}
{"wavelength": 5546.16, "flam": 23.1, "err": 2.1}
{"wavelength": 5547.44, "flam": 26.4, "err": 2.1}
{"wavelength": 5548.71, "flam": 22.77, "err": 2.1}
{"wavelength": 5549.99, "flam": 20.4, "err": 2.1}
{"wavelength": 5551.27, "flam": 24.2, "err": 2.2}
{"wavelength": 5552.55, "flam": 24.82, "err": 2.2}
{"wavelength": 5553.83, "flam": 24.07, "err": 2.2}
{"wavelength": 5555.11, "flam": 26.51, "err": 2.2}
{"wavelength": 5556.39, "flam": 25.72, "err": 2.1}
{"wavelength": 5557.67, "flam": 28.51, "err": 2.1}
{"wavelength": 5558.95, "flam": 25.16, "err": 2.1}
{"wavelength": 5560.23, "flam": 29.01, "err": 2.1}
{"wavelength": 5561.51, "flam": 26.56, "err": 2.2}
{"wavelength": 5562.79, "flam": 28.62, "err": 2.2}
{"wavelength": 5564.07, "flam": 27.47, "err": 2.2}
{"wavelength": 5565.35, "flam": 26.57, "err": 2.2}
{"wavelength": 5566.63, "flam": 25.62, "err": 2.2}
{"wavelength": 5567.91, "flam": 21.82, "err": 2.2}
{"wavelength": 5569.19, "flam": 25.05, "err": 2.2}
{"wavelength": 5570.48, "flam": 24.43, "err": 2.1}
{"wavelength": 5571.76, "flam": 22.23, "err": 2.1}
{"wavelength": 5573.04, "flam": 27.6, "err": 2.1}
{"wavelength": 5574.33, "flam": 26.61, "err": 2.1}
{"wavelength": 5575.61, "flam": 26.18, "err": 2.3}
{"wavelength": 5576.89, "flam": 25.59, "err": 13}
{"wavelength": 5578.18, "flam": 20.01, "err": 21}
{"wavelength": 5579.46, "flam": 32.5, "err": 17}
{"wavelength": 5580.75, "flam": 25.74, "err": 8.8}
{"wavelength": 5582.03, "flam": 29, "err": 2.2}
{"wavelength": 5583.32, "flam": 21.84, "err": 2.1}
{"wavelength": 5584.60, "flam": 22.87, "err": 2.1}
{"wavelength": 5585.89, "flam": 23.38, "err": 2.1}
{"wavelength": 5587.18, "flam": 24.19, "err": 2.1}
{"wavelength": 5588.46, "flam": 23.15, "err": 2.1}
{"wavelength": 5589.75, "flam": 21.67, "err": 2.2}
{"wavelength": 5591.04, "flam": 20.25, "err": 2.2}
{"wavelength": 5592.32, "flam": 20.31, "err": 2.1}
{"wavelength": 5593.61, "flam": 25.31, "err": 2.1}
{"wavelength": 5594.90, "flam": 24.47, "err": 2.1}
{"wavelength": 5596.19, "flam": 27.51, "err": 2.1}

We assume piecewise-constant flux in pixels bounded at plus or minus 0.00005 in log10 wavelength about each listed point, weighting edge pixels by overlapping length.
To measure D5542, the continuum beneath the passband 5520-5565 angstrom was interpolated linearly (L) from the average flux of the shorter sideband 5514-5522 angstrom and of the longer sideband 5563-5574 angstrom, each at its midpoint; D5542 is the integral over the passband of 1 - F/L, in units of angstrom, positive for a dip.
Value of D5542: -3.8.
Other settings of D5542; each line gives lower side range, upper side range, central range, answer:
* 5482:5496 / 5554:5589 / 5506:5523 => 1.5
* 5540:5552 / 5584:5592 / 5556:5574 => -1.9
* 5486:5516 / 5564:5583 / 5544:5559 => 0.3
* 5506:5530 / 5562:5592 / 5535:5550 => -0.4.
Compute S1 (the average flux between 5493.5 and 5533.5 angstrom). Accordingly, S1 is 23.7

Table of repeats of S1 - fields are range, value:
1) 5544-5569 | 25.3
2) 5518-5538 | 24.1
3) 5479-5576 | 24.4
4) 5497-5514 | 23.9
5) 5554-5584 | 26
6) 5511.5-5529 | 23.7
